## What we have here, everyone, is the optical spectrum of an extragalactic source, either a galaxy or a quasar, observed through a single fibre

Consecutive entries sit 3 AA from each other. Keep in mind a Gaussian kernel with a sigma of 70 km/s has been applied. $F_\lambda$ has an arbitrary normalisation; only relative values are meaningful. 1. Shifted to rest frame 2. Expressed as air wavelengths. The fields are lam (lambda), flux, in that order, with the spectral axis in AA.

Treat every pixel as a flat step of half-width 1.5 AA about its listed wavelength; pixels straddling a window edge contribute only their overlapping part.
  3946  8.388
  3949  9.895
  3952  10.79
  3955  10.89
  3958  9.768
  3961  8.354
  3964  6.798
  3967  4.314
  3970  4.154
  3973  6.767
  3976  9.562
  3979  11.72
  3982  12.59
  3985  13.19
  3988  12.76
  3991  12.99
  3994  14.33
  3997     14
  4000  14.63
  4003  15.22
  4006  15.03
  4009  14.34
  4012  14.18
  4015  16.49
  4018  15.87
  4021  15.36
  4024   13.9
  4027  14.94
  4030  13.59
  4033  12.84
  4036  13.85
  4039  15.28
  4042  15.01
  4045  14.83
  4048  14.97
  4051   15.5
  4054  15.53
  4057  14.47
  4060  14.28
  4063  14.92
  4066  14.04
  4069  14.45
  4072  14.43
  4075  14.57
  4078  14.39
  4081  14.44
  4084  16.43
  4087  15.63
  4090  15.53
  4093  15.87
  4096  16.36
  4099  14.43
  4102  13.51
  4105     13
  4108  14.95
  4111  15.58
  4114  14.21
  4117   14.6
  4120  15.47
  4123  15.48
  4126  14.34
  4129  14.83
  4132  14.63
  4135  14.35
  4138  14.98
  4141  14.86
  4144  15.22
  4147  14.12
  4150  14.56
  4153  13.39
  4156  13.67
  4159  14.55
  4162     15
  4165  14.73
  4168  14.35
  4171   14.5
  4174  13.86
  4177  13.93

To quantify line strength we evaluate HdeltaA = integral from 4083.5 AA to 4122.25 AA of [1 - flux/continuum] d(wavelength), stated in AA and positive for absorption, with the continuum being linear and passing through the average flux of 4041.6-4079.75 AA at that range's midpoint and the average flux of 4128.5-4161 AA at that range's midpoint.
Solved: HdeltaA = -1.1 AA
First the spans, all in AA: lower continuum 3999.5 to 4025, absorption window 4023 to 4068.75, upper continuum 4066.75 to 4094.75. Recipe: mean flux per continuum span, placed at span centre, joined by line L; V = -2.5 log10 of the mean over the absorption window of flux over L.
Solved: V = 0.038 mag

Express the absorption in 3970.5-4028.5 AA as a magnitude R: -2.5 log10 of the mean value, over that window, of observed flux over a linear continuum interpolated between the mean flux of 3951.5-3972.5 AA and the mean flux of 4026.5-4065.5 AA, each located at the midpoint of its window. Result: -0.23 mag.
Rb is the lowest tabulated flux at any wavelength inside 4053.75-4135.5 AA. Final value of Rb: 13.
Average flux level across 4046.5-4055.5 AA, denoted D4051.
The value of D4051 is 15.3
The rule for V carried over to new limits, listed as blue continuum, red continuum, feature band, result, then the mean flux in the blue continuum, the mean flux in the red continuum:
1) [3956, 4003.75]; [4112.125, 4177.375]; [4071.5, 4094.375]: -0.16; 10.6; 14.5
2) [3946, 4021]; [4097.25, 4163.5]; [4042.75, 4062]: -0.15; 11.6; 14.5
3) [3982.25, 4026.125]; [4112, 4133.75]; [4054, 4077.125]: 0.01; 14.4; 14.8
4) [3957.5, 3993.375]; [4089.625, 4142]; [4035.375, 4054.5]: -0.23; 9.52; 14.8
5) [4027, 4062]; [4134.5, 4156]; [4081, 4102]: -0.07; 14.6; 14.4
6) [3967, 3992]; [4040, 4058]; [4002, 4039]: -0.13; 10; 15.1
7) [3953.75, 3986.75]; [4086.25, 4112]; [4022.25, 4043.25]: -0.20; 8.93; 15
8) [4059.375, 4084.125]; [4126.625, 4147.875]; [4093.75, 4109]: 0.01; 14.6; 14.7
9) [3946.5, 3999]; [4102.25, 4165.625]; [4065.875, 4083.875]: -0.13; 10.2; 14.6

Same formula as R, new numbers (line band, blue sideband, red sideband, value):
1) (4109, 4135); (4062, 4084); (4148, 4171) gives -0.03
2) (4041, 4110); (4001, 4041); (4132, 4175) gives -0.02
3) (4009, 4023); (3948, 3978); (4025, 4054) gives -0.21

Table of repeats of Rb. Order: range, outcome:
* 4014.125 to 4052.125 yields 12.84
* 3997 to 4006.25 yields 14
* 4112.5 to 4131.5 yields 14.21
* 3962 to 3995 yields 4.154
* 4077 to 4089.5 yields 14.39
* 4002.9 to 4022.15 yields 14.18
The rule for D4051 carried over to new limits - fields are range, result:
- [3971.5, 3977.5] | 8.16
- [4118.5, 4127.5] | 15.1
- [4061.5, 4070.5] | 14.5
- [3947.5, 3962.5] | 9.94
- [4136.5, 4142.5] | 14.9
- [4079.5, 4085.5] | 15.4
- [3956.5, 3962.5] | 9.06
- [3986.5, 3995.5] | 13.4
